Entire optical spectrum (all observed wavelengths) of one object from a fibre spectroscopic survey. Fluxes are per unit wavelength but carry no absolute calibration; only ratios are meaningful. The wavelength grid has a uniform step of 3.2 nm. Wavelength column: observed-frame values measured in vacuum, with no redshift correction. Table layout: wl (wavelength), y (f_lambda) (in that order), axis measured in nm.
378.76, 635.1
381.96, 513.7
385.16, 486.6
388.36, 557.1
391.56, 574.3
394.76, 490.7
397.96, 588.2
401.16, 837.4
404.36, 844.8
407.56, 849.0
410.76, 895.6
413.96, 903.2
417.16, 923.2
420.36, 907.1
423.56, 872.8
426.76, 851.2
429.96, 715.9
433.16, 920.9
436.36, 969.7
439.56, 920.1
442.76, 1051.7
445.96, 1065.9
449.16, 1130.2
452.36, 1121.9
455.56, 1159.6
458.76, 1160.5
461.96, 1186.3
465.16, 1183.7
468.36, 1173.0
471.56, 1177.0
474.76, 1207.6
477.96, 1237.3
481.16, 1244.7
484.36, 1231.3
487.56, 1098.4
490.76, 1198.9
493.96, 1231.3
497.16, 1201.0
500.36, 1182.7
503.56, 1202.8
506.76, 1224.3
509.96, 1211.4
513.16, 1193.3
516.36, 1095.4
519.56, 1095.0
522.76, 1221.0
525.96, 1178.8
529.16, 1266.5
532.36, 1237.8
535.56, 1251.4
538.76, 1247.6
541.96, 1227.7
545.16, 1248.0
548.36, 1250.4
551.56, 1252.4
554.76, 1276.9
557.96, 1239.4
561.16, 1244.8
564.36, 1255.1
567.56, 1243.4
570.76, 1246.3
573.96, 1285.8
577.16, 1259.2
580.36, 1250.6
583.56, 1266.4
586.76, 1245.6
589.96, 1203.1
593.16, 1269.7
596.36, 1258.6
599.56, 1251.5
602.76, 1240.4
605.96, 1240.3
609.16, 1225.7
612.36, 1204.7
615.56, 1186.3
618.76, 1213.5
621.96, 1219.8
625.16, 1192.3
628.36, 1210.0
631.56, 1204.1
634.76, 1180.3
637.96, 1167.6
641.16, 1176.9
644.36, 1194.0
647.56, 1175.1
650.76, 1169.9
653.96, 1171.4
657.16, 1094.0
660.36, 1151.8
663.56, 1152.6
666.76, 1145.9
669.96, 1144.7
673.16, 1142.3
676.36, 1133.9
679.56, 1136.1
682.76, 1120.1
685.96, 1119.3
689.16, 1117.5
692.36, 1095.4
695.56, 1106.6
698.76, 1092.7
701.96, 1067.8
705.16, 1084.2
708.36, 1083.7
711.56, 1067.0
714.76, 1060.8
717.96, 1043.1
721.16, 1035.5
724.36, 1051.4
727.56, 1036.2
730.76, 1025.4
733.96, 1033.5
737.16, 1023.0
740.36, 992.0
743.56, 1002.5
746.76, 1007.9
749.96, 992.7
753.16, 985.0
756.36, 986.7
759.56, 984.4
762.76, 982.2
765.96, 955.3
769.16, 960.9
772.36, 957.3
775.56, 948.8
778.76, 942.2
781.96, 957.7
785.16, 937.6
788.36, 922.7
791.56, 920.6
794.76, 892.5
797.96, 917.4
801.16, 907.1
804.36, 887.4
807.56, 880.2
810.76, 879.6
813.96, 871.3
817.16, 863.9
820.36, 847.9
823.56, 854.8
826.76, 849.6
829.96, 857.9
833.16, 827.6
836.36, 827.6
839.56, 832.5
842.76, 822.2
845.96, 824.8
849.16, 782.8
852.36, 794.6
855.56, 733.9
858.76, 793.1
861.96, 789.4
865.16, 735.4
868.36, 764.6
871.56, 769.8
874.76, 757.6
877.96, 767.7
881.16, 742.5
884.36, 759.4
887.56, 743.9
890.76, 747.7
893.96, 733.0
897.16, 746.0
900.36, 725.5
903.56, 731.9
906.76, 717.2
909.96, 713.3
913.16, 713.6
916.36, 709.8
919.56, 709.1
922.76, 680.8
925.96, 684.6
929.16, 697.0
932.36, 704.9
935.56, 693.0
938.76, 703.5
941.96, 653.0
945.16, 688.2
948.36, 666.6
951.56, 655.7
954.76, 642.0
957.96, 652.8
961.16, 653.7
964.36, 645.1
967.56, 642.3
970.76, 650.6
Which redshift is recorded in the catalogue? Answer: 0.000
